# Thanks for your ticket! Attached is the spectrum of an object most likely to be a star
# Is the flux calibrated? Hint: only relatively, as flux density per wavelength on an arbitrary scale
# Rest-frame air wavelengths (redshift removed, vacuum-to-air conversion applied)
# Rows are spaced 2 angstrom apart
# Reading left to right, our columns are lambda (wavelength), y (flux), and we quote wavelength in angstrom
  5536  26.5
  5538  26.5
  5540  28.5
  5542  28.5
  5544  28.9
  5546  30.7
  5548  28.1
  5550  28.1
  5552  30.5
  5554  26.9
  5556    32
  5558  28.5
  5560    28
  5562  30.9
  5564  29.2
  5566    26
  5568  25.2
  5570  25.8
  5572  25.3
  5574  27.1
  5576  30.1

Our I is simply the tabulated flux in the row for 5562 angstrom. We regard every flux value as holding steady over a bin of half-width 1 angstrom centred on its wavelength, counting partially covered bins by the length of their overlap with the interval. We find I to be 30.9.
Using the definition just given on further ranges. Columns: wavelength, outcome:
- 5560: 28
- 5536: 26.5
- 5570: 25.8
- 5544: 28.9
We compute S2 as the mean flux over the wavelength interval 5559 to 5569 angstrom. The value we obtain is 27.9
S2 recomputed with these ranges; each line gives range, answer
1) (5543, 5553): 29.3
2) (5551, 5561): 29.2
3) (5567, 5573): 25.4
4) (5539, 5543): 28.5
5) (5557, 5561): 28.2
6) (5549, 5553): 29.3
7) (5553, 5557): 29.4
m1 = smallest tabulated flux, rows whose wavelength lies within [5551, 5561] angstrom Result 26.9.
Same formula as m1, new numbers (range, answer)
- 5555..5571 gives 25.2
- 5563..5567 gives 26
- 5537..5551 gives 26.5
